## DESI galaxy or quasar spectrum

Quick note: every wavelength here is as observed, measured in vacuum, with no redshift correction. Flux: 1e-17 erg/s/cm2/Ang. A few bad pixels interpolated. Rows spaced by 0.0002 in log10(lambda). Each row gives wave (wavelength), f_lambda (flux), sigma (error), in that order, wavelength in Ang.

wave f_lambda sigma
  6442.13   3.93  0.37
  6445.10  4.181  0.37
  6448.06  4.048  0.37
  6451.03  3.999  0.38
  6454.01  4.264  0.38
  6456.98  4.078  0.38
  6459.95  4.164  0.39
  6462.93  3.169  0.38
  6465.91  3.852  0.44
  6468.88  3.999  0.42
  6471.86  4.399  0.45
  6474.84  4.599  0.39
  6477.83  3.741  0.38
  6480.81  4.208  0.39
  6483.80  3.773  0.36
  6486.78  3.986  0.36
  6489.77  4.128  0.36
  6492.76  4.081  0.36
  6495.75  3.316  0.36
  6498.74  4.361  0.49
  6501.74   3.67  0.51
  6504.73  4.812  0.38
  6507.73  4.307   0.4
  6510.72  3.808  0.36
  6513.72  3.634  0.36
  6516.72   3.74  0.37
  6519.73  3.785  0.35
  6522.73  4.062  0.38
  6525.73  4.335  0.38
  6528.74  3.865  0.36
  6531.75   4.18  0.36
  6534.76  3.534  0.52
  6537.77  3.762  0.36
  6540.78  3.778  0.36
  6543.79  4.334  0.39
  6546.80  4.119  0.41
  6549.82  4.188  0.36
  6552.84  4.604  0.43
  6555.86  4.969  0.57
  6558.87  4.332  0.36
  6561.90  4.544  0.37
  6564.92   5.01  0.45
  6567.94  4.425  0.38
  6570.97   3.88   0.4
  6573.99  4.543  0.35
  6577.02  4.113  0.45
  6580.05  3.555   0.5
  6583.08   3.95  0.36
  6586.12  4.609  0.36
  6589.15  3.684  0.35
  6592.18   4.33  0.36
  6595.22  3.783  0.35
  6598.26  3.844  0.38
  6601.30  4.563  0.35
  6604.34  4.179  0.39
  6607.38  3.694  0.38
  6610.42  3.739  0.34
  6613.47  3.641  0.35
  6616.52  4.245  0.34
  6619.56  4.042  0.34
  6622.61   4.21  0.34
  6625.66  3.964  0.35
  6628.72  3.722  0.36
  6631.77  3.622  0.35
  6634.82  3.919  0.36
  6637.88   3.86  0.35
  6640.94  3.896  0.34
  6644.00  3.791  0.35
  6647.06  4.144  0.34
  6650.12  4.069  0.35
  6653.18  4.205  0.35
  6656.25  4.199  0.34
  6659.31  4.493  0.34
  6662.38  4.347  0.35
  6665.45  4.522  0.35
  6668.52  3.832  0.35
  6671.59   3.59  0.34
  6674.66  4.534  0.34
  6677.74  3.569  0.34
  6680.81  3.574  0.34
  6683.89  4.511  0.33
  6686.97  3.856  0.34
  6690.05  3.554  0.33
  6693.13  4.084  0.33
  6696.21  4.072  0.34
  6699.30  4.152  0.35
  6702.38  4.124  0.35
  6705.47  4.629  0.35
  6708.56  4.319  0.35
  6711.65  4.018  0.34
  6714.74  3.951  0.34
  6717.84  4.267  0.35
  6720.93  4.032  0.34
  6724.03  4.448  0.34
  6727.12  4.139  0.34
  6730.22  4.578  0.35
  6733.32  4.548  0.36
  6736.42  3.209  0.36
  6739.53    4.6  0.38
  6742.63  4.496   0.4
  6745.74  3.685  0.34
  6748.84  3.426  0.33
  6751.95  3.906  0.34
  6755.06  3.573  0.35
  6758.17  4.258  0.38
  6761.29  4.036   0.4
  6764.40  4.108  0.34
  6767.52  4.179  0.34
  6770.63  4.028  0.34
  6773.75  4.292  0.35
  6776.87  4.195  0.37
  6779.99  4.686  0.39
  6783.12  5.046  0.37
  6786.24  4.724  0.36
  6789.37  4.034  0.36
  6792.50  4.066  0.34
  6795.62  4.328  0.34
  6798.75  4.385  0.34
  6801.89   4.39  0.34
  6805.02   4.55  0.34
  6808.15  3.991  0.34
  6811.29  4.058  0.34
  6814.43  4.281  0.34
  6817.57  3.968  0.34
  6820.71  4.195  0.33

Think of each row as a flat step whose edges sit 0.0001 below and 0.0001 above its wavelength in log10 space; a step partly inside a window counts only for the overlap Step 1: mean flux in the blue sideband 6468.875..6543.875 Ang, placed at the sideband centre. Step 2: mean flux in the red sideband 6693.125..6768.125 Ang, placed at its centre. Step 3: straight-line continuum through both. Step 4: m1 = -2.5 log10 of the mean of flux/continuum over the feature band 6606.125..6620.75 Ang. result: 0.05 mag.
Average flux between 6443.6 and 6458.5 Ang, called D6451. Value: 4.12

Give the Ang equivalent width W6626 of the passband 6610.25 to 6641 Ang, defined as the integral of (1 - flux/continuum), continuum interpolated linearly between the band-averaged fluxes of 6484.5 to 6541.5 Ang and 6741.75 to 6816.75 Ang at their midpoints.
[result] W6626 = 1.2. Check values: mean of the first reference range 3.95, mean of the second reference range 4.19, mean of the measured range 3.9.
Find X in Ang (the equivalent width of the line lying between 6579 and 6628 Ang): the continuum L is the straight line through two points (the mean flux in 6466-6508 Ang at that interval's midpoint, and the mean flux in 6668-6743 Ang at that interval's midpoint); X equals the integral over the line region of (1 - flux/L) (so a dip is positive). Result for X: 1.1 Ang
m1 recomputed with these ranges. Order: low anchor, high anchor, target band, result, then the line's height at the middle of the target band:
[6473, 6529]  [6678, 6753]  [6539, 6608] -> -0.049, 4.04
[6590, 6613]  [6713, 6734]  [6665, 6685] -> 0.047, 4.16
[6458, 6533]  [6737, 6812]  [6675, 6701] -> 0.050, 4.14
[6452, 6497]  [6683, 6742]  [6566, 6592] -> -0.015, 4.06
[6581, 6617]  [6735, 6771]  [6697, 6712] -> -0.075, 3.97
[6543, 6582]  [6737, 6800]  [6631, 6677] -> 0.055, 4.28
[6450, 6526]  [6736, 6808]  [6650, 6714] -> 0.007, 4.13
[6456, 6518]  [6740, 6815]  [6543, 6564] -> -0.108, 4.04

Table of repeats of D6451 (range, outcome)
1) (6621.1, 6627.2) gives 4.08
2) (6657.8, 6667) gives 4.45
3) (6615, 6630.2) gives 4.04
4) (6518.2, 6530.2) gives 4.01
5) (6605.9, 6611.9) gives 3.72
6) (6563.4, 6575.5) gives 4.47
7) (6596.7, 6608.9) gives 4.07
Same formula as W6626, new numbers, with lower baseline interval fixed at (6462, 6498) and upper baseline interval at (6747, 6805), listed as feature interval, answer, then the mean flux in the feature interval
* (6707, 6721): 0.10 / 4.13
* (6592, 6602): -0.02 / 4.07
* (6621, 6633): 0.58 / 3.89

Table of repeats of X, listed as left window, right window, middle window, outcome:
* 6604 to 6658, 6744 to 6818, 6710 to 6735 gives -0.93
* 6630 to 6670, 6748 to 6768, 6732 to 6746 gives -0.66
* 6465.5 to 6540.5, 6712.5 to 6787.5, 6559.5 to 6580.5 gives -1.50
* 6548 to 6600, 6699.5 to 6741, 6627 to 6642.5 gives 1.59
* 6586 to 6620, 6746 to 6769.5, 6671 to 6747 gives -3.19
